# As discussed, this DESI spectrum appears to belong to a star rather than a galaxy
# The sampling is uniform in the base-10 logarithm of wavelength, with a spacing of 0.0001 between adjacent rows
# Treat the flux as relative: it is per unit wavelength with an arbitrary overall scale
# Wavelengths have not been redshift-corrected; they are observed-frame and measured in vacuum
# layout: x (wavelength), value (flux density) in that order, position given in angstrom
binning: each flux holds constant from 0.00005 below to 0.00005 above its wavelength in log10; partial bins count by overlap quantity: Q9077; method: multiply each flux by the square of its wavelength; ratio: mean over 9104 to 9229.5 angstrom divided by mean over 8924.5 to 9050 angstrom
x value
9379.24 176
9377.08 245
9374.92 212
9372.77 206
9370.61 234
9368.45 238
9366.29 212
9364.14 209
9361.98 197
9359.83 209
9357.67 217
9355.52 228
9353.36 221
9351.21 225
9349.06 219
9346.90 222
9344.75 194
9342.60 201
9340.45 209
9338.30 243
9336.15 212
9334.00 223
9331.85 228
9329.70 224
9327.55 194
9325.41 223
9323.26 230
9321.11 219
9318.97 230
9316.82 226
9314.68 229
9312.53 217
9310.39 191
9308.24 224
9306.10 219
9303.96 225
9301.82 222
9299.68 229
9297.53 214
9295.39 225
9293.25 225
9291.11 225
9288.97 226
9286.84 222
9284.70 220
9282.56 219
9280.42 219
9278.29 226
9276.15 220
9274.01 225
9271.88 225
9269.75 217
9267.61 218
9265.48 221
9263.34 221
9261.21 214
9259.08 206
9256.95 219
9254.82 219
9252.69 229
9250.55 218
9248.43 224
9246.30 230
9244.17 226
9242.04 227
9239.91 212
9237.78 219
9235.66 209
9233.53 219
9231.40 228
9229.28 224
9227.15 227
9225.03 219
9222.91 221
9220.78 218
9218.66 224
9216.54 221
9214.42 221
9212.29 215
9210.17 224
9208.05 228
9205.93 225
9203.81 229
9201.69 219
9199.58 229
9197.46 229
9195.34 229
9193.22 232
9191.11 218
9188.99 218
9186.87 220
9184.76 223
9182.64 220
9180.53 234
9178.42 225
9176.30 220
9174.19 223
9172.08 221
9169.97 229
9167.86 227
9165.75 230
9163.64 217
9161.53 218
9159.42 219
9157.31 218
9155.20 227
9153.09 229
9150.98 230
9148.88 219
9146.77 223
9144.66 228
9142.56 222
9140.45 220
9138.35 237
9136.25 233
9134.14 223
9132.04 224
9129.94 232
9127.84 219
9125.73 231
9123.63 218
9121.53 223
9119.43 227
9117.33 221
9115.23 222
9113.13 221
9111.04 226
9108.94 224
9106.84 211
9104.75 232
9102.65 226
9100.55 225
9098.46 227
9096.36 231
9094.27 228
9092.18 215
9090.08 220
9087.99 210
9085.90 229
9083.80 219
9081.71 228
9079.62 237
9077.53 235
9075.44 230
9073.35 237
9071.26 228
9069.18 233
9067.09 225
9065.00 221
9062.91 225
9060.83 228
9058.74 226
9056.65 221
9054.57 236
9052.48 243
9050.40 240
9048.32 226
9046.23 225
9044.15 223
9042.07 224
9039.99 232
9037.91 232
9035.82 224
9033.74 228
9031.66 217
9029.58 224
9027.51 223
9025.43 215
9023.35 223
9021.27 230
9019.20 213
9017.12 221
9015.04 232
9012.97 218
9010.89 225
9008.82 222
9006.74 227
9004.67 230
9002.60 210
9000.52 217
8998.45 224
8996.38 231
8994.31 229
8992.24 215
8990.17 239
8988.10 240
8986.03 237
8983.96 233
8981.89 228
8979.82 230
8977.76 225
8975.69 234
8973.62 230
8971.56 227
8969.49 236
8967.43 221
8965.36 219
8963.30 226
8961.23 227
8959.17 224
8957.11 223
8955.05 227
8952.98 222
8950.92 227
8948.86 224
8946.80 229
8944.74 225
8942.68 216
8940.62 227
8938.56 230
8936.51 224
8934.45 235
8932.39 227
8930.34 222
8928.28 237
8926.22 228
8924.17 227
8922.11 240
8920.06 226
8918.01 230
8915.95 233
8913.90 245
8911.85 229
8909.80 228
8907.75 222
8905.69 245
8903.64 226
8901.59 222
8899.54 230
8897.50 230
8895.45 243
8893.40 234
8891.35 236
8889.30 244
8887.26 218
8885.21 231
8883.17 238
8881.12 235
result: 1.0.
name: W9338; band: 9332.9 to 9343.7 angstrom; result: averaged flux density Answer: 218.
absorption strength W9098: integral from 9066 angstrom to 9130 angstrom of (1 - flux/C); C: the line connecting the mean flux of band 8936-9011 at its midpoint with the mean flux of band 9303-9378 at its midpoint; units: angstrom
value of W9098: -0.4 angstrom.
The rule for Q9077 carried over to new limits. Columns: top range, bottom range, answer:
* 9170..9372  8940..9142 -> 1.03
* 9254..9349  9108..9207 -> 1.01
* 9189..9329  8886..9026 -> 1.04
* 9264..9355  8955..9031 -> 1.05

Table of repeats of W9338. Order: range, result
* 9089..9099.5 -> 224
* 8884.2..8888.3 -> 225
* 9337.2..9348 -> 214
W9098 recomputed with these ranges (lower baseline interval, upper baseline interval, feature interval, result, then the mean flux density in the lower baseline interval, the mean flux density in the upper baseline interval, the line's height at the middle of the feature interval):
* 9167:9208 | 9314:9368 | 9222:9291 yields 0.2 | 225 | 218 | 222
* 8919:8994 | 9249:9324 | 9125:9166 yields -0.2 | 228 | 221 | 224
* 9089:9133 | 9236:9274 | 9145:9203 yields -0.4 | 224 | 220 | 222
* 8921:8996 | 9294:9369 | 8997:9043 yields 0.6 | 228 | 218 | 226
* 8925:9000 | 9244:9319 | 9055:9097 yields -0.2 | 228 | 221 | 225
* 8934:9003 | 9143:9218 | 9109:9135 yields 0.1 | 227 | 224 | 225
